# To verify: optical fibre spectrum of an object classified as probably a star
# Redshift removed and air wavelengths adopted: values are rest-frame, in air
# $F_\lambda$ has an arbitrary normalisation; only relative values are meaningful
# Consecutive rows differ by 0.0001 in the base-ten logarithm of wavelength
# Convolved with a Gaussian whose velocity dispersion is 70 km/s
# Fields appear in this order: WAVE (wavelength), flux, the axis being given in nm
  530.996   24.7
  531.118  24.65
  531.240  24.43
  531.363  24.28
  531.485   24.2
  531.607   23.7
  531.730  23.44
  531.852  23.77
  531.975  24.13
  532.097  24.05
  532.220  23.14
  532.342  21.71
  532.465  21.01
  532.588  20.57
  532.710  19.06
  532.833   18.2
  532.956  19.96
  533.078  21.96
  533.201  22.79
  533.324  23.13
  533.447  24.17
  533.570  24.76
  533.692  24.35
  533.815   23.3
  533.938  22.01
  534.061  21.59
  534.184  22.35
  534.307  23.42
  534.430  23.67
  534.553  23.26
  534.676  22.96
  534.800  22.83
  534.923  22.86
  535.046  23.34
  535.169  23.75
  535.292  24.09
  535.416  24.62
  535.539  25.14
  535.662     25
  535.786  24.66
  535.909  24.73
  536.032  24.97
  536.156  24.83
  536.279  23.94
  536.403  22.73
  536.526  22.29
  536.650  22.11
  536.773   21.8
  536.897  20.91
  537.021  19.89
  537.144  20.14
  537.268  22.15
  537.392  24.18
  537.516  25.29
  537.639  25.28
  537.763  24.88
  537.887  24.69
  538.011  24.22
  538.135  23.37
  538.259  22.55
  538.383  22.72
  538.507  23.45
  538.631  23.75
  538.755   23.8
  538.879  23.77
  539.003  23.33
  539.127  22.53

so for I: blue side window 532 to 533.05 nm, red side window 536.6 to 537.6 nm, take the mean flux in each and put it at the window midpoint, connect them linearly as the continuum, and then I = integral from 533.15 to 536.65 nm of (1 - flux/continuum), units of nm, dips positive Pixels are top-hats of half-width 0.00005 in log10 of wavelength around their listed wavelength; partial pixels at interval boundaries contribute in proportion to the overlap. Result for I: -0.32 nm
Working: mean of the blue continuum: 21.1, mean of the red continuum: 22.1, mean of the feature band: 23.6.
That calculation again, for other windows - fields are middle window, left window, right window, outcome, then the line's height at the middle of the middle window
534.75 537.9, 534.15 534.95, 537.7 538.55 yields -0.02 nm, 23.4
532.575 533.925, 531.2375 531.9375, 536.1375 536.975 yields 0.08 nm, 23.4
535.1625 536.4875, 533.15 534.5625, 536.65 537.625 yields -0.10 nm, 22.6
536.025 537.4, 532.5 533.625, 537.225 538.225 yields 0.08 nm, 23.7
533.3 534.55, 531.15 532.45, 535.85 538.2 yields 0.01 nm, 23.5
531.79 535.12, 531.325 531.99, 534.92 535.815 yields 0.21 nm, 24.1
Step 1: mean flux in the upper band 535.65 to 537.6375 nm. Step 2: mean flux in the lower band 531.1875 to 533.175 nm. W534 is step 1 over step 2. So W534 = 1.03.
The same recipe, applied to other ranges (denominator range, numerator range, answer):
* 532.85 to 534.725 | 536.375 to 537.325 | 0.94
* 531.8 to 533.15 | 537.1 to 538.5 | 1.09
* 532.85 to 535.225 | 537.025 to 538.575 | 1.02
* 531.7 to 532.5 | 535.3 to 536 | 1.07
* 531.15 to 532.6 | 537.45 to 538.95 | 1.03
